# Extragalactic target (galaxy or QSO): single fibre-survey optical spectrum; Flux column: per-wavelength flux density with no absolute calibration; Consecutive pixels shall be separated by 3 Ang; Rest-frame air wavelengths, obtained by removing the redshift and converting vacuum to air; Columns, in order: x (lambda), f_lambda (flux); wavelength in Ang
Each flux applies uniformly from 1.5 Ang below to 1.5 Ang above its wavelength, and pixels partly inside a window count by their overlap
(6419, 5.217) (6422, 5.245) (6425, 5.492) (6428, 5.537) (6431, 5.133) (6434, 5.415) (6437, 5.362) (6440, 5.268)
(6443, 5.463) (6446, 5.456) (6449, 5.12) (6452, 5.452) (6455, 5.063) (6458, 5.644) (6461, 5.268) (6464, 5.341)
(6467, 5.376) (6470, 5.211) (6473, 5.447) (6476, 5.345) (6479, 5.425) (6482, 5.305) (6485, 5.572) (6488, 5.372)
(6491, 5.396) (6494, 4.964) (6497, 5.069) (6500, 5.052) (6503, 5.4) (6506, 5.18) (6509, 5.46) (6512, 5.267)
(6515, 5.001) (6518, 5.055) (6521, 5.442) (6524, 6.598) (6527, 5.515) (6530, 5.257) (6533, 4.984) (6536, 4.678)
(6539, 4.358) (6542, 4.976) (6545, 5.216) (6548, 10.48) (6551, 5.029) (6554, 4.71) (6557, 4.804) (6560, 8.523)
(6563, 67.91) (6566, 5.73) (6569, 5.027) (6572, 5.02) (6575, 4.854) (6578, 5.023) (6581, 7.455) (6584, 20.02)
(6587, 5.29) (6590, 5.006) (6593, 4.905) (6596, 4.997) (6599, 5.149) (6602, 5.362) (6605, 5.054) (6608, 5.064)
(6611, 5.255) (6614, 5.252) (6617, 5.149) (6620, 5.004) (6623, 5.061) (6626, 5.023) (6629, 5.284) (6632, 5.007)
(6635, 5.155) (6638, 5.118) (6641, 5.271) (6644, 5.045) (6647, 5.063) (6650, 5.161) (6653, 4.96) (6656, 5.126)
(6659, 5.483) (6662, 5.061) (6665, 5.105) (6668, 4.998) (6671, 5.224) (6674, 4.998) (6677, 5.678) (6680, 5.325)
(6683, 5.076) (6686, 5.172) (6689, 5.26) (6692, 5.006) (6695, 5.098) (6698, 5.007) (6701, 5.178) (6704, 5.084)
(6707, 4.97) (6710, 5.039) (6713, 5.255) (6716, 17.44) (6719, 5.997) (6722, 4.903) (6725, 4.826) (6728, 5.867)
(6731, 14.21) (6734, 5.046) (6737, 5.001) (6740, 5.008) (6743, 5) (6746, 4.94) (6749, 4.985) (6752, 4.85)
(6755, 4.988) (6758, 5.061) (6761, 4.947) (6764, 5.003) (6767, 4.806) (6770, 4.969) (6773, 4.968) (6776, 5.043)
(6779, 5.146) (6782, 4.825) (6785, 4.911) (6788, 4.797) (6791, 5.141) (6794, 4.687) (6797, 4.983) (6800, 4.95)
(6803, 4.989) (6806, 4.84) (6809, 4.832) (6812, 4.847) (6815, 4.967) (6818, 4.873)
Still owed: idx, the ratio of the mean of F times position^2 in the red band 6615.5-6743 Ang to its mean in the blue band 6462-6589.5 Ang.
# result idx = 0.81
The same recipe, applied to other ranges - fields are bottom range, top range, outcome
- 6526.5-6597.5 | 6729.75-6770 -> 0.67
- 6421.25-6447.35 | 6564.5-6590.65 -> 1.38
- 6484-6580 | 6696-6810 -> 0.80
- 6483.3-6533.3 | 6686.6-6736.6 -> 1.29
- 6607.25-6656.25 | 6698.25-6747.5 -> 1.29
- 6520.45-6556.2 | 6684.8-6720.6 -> 1.17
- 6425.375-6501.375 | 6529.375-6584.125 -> 1.84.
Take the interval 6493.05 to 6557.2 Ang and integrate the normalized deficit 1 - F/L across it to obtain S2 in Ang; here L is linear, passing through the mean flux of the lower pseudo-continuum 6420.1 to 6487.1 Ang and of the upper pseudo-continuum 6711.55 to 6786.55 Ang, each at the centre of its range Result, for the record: 1.1 Ang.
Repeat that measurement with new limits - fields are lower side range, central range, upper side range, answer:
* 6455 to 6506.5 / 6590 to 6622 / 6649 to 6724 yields 2.39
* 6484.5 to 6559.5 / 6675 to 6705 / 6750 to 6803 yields -0.44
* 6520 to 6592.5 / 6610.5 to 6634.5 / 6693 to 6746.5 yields 8.23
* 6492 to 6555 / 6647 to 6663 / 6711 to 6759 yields 2.41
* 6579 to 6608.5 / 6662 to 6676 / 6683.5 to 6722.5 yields 2.75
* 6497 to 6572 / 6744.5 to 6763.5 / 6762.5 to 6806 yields 1.25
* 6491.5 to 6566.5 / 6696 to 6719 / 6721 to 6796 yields -3.25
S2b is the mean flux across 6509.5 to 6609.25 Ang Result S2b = 7.79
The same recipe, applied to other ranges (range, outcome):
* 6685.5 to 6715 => 5.31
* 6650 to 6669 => 5.13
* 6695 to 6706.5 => 5.08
